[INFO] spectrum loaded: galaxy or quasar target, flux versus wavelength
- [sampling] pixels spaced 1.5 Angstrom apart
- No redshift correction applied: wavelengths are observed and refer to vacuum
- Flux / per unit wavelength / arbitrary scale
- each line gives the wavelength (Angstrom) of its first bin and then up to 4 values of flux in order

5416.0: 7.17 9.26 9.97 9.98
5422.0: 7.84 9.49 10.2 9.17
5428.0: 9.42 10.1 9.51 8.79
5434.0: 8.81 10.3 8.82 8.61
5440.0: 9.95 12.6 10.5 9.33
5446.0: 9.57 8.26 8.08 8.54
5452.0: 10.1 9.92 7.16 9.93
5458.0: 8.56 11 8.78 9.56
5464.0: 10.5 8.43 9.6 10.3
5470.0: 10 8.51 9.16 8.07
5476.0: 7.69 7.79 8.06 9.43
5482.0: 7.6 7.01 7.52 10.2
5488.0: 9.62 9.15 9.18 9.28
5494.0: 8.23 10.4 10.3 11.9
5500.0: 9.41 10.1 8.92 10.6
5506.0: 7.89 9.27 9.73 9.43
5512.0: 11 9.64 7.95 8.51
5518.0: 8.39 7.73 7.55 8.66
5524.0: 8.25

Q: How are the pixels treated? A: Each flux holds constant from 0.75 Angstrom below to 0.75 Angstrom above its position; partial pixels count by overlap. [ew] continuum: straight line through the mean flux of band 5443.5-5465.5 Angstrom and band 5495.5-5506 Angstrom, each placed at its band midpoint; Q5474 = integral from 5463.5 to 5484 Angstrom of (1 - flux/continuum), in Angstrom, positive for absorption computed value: 1.79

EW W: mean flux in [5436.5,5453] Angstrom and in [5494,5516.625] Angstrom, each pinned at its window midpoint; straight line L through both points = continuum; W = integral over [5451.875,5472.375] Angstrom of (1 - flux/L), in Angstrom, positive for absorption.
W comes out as 0.2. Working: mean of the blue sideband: 9.5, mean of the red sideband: 9.65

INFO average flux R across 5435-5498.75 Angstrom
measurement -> 9.22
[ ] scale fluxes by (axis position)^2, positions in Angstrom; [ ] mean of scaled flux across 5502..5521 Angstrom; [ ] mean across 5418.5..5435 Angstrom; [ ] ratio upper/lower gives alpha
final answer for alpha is 0.99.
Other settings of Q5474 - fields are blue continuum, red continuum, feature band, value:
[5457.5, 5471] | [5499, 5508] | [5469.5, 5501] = 1.8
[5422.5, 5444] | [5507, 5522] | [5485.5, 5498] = -0.6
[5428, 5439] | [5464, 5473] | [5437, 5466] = -0.2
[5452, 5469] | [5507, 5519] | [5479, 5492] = 0.9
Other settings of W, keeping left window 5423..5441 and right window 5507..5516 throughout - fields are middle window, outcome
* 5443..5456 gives 0.67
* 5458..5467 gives -0.08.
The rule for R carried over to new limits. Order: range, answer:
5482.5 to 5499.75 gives 9.32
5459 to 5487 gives 8.88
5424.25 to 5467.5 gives 9.45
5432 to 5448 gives 9.63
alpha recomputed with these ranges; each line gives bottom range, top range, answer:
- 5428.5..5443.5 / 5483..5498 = 0.96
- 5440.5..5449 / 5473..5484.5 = 0.82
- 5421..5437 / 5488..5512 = 1.06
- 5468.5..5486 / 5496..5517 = 1.16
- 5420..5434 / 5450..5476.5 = 1.00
